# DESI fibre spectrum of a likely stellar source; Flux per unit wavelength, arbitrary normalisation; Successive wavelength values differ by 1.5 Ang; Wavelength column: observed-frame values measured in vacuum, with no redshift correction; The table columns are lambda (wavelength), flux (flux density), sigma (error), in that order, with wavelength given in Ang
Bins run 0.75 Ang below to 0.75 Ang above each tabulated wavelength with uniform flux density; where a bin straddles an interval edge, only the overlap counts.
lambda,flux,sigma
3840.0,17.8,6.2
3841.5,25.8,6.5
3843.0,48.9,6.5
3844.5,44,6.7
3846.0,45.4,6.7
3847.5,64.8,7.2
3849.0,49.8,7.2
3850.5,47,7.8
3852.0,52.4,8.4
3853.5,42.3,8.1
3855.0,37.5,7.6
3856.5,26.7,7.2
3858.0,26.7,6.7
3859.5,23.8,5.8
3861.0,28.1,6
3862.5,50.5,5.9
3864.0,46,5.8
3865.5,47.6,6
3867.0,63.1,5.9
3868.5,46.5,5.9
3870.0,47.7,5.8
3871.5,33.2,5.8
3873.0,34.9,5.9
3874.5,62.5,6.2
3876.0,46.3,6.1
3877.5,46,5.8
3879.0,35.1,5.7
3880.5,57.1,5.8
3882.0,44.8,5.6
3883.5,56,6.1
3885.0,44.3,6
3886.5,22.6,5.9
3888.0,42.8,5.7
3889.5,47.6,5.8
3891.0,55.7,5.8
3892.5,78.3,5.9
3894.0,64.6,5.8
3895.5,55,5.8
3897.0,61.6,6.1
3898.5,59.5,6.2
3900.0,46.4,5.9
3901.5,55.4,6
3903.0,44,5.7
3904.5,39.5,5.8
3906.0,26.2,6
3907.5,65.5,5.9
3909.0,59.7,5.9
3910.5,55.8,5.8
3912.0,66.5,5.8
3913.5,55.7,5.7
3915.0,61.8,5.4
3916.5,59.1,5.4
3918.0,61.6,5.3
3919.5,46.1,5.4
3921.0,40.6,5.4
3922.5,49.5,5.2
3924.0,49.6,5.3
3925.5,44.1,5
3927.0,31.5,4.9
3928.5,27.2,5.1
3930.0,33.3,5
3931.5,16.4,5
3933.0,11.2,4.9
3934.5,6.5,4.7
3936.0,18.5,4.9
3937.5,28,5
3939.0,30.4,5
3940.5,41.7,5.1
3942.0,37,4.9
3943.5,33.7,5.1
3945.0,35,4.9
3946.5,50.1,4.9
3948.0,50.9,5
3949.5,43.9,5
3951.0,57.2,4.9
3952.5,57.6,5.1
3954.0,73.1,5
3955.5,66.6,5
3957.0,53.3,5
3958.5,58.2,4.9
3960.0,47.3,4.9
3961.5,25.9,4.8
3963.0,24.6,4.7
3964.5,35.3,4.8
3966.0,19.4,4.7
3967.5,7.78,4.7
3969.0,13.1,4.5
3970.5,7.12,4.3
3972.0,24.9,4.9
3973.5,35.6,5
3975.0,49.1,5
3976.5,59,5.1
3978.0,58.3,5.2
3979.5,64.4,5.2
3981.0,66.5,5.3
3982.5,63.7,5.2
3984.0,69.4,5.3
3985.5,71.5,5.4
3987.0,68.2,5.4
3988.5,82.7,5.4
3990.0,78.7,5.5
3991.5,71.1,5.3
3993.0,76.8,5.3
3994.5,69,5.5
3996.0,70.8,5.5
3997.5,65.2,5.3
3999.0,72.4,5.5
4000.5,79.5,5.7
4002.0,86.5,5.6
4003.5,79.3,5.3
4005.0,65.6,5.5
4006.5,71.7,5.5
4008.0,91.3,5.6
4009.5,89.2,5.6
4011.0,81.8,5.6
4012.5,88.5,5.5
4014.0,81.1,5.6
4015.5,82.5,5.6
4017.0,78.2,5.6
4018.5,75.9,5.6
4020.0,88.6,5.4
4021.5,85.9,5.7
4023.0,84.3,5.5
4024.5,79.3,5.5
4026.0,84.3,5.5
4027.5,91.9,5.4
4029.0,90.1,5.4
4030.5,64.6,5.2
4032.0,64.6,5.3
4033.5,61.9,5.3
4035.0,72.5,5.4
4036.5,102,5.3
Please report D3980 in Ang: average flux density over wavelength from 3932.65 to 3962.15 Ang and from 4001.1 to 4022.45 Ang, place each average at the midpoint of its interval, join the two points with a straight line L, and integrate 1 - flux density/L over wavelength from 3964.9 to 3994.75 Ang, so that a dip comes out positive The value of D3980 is 5.4 Ang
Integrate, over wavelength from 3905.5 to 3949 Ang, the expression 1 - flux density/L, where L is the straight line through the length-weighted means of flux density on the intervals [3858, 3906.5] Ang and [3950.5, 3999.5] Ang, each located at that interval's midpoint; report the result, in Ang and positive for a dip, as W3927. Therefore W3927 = 7.56 Ang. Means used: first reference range 47.1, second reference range 53.3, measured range 41.2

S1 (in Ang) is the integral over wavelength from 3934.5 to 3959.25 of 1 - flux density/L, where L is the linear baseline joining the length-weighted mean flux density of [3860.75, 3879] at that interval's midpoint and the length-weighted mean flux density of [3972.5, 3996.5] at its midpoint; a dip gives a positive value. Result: 6.1 Ang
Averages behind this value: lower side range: 46.1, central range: 44.8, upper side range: 65.4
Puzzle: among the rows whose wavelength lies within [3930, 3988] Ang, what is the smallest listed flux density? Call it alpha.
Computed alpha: 6.5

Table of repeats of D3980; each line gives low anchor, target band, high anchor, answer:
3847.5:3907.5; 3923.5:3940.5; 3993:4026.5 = 9.25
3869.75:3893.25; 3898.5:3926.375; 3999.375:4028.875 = 1.86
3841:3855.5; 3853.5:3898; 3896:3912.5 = 3.22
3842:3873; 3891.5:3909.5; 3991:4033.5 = -0.57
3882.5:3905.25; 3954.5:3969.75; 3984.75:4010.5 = 7.11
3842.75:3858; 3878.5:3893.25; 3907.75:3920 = 1.14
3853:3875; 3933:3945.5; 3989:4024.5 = 6.85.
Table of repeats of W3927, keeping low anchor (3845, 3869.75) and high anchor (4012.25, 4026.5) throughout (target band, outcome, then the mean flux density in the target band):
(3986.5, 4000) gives 0.59 Ang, 73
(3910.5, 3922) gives 0.40 Ang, 55.8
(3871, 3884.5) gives 0.63 Ang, 46.4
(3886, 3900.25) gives -0.48 Ang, 54.2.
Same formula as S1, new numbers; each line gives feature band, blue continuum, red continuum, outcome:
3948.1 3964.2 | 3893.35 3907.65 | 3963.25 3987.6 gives -1.6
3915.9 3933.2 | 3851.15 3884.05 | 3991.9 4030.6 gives 5.3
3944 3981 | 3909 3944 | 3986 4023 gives 9.1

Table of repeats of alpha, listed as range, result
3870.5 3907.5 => 22.6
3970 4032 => 7.12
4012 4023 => 75.9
